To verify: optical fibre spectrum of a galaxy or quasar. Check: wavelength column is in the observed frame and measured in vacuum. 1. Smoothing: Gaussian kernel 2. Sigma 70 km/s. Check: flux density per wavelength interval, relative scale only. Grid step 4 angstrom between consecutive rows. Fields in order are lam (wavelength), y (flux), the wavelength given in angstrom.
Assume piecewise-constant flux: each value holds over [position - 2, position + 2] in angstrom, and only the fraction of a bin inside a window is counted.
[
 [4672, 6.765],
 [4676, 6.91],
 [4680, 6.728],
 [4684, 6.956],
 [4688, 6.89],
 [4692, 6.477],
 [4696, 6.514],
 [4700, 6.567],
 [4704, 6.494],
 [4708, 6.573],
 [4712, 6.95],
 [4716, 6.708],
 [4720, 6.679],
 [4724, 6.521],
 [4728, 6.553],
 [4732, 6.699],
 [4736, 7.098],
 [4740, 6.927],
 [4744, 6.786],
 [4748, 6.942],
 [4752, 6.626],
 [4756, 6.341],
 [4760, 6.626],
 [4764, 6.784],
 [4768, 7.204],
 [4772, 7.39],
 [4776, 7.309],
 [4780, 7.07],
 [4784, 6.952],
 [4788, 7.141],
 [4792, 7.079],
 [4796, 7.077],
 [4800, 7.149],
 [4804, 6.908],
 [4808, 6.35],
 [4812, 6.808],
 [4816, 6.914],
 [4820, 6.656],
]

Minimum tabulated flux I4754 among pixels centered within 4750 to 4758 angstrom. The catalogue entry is 6.341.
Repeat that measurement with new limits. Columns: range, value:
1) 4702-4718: 6.494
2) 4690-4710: 6.477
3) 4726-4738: 6.553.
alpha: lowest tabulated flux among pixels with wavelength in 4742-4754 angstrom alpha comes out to 6.626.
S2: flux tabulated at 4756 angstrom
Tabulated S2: 6.341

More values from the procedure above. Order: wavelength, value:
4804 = 6.908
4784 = 6.952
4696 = 6.514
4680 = 6.728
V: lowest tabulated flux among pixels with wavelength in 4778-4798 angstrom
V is 6.952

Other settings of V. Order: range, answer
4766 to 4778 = 7.204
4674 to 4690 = 6.728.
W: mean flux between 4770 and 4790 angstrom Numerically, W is 7.17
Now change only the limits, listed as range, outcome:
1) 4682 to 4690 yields 6.92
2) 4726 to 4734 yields 6.63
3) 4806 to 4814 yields 6.58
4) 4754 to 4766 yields 6.58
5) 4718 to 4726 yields 6.6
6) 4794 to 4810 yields 6.87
